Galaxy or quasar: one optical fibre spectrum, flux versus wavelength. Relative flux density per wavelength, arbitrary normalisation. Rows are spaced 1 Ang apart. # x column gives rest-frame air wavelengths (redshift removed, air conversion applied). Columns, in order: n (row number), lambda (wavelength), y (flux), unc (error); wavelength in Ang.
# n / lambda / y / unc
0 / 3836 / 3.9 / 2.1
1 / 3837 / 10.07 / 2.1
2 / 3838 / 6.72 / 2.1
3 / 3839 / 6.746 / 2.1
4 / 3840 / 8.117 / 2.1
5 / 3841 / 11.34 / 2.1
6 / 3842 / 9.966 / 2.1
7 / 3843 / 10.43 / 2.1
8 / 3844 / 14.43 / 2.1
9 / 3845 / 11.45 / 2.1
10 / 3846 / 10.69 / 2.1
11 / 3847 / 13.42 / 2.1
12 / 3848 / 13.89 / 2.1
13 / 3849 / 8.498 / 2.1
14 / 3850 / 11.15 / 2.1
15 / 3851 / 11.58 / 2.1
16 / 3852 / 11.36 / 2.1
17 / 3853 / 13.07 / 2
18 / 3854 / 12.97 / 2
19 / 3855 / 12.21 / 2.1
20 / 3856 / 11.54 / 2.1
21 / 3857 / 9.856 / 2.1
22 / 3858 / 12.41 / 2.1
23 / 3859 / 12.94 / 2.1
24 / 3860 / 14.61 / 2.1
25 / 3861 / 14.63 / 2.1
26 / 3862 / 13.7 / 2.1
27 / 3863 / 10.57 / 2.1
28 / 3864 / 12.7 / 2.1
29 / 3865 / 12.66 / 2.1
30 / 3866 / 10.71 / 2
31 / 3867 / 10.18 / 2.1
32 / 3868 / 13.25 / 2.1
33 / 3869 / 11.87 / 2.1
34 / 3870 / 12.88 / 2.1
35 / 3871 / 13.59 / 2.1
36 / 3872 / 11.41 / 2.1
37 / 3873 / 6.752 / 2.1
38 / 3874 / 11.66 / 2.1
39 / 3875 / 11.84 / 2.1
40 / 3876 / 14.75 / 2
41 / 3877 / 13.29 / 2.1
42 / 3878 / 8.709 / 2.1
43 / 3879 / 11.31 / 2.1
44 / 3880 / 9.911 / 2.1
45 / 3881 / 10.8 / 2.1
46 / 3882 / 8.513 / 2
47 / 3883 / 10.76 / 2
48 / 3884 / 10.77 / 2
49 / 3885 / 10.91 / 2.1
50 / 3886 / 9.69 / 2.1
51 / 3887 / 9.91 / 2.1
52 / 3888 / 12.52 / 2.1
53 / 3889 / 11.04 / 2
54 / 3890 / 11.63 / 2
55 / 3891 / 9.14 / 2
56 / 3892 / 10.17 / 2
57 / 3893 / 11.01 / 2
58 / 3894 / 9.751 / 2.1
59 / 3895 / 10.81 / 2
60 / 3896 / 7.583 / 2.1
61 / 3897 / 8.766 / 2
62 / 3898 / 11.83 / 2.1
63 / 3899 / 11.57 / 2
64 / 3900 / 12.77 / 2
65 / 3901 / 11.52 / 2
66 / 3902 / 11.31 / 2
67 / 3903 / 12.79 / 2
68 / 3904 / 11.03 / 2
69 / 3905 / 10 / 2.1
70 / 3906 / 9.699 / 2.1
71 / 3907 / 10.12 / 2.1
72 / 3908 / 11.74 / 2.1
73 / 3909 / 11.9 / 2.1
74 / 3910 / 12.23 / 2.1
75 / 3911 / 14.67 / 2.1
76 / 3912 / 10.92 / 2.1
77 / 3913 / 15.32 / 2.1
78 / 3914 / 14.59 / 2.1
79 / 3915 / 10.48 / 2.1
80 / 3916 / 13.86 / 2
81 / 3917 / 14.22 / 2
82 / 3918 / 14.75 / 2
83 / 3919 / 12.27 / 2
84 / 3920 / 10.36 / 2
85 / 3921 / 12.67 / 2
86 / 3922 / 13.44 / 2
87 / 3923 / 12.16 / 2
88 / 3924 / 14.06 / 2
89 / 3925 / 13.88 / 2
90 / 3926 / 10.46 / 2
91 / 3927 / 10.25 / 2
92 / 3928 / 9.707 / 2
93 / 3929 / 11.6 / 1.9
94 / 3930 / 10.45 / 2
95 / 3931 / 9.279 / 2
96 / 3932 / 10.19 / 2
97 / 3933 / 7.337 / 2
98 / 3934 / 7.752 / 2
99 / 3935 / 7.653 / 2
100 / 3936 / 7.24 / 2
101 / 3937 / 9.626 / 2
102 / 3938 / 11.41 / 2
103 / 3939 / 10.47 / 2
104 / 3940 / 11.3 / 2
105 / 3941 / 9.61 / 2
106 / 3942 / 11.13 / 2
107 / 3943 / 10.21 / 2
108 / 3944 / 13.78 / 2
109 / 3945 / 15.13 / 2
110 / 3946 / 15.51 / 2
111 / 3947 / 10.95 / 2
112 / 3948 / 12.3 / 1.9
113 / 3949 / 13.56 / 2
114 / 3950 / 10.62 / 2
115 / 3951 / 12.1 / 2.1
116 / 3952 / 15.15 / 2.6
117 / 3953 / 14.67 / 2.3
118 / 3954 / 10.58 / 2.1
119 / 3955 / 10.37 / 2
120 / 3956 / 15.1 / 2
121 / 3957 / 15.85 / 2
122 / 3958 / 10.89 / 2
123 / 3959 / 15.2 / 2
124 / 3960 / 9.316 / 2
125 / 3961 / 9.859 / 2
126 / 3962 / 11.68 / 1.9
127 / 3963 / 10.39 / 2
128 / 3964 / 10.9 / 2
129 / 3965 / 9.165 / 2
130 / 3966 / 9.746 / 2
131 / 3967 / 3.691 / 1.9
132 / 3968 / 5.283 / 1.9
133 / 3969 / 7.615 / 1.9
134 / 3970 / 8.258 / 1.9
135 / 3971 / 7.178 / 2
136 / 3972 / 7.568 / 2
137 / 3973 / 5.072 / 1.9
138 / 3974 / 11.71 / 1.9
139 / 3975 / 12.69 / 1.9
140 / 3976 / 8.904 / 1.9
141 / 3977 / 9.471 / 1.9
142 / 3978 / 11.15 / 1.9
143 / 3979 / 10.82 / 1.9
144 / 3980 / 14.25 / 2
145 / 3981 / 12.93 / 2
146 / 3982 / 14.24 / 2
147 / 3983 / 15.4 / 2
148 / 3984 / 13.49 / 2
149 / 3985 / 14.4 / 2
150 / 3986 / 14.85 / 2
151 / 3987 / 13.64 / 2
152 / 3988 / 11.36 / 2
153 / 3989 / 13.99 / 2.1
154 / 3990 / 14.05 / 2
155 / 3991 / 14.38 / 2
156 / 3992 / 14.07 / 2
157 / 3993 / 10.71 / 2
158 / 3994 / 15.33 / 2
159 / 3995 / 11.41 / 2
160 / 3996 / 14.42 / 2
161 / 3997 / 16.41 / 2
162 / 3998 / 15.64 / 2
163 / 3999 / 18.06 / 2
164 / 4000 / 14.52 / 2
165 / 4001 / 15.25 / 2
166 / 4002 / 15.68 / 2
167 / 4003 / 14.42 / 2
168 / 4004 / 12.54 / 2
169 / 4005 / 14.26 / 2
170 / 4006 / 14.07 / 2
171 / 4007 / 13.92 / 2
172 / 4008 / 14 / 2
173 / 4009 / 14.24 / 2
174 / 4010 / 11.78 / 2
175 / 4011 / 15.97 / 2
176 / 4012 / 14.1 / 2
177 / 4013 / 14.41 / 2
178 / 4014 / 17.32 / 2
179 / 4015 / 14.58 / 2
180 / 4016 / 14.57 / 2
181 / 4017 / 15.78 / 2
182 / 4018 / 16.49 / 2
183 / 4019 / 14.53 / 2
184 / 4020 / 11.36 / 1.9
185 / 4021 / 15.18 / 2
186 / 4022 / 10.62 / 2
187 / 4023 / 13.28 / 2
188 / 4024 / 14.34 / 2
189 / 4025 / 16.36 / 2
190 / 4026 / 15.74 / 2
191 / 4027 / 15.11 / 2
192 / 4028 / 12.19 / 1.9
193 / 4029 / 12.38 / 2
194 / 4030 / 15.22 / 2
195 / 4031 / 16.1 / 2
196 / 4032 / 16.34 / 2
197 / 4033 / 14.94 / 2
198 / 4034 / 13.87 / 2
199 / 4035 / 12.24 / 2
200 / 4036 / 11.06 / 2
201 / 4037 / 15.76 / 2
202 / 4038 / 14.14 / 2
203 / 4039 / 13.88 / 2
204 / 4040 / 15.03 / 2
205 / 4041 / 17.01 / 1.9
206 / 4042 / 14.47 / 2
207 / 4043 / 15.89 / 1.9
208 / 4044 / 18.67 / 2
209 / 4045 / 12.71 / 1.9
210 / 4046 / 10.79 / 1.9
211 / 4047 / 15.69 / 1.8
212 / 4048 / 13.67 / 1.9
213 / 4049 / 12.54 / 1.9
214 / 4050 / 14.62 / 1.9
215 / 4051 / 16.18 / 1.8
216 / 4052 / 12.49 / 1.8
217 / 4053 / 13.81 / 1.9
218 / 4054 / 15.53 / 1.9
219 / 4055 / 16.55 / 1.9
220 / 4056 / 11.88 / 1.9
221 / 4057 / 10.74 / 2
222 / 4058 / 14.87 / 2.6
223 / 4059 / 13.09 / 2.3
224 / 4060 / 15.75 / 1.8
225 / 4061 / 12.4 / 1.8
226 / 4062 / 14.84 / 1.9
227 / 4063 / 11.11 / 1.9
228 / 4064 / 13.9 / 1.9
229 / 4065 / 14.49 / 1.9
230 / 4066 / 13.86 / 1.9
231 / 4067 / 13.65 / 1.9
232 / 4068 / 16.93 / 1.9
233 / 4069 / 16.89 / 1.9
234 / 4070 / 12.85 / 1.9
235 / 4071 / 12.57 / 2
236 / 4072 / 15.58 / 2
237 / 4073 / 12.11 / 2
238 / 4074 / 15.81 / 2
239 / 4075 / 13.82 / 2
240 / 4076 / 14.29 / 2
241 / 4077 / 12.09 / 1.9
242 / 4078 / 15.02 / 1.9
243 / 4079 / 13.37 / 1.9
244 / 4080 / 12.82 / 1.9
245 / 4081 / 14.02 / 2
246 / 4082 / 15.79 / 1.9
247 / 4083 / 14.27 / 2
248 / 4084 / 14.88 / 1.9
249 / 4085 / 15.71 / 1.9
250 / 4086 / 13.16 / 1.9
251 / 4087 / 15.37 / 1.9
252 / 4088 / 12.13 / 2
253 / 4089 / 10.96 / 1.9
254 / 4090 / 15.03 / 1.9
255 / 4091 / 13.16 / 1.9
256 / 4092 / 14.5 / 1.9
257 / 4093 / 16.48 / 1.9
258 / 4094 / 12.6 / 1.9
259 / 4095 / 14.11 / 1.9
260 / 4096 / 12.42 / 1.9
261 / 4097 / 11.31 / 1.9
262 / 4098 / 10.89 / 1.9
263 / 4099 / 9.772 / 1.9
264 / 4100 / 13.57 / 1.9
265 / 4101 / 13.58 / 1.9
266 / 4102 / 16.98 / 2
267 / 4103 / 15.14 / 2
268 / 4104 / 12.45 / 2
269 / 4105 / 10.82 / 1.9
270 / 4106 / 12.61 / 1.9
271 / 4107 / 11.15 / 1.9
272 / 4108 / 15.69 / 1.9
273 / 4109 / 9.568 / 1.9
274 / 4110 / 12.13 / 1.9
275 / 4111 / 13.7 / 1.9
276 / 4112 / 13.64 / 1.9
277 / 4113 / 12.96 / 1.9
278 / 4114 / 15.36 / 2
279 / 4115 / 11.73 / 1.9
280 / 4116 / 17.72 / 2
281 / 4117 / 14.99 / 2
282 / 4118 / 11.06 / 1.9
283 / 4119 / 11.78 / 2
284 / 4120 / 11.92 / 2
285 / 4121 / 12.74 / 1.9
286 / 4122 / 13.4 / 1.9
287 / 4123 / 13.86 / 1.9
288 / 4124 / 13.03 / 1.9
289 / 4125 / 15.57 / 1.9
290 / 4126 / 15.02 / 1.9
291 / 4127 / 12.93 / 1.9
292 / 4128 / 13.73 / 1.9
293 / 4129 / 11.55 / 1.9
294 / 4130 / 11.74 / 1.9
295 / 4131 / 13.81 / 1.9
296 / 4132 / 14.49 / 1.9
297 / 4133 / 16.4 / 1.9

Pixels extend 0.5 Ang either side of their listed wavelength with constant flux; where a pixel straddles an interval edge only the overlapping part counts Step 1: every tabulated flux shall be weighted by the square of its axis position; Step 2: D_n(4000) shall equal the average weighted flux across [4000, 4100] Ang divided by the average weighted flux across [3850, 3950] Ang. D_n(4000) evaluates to 1.3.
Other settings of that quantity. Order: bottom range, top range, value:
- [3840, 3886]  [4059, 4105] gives 1.32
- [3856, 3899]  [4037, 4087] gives 1.39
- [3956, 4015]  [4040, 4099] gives 1.17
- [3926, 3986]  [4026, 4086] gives 1.37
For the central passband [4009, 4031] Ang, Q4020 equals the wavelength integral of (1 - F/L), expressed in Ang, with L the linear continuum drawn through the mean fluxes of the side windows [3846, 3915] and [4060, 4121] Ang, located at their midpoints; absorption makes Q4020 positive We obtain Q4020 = -2.58 Ang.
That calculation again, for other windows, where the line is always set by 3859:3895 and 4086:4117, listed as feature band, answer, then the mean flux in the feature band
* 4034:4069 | -3.56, 14.2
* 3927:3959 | 1.50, 11.4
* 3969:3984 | 1.90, 10.7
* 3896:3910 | 0.64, 11.1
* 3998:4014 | -2.75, 14.6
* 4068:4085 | -1.56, 14.3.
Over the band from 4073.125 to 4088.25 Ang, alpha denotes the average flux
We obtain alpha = 14.2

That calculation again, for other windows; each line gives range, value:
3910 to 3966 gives 11.7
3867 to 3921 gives 11.4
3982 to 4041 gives 14.3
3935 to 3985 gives 11.1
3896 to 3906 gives 11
